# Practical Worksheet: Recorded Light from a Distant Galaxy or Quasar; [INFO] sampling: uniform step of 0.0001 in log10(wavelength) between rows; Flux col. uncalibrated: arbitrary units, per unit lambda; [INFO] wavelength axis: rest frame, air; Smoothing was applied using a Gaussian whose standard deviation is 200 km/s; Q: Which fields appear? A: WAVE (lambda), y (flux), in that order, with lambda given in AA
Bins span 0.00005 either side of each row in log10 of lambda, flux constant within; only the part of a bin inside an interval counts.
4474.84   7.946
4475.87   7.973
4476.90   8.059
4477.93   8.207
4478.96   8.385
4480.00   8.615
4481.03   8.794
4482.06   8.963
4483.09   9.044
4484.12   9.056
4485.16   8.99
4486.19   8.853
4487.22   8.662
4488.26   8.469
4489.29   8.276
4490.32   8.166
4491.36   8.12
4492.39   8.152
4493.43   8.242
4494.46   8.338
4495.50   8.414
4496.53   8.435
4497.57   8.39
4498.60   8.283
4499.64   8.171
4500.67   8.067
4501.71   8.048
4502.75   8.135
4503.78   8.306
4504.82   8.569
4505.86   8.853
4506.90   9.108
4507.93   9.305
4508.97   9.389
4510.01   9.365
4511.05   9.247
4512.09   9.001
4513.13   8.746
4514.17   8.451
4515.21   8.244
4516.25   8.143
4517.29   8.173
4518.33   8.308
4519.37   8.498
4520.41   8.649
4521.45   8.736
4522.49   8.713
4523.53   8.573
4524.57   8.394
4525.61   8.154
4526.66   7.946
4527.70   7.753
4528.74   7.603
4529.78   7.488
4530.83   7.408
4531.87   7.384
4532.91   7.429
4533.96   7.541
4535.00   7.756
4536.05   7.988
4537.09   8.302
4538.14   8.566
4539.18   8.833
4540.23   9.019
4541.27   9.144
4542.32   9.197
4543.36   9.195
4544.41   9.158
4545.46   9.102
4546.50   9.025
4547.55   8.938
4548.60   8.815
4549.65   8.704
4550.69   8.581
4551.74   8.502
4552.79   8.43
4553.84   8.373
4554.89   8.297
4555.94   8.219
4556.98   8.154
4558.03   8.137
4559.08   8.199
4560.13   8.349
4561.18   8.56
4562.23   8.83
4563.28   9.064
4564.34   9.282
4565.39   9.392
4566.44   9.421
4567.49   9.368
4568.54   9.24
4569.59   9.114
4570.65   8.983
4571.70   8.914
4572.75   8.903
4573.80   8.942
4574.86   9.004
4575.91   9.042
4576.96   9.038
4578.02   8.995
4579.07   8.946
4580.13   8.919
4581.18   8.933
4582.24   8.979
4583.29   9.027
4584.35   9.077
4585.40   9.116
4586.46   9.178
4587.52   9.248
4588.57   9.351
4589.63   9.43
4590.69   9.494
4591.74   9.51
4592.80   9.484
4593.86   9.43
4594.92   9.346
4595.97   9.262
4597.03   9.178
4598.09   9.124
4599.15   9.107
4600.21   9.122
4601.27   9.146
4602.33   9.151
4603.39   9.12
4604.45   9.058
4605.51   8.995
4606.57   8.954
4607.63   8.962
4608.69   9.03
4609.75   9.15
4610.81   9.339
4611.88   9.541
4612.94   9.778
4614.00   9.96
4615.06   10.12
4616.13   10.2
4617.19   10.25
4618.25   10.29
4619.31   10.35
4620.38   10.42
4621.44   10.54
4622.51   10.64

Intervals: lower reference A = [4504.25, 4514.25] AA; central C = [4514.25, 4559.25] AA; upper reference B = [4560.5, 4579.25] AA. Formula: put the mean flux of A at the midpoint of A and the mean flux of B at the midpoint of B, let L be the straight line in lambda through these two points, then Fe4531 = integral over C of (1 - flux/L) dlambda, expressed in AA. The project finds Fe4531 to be 3.3 AA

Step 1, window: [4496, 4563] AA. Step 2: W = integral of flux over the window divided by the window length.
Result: 8.46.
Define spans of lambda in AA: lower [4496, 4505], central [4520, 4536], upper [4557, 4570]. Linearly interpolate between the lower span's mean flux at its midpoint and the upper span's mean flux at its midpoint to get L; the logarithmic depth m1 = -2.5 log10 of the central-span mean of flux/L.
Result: 0.07 mag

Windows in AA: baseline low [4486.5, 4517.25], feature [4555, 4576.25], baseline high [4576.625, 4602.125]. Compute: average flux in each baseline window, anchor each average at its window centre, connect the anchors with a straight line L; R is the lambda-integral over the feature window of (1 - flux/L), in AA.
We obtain 0.4 AA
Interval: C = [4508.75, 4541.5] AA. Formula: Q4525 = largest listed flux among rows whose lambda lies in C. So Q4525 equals 9.389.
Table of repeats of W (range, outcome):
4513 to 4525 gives 8.46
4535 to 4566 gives 8.69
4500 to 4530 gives 8.49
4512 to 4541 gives 8.2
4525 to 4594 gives 8.72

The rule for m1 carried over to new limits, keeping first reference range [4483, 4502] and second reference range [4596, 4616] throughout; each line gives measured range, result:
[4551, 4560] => 0.08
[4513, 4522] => 0.02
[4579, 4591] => 0.00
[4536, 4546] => -0.01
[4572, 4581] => 0.01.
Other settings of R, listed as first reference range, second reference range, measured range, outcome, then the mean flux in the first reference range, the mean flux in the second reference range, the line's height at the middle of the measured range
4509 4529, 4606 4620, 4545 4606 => 1.6 AA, 8.49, 9.69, 9.21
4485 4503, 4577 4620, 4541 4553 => -0.1 AA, 8.34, 9.34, 8.85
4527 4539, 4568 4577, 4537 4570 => -1.5 AA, 7.78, 9.02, 8.43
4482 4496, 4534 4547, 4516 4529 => 0.6 AA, 8.54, 8.73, 8.66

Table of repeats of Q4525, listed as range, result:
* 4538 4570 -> 9.421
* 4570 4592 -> 9.51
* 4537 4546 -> 9.197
